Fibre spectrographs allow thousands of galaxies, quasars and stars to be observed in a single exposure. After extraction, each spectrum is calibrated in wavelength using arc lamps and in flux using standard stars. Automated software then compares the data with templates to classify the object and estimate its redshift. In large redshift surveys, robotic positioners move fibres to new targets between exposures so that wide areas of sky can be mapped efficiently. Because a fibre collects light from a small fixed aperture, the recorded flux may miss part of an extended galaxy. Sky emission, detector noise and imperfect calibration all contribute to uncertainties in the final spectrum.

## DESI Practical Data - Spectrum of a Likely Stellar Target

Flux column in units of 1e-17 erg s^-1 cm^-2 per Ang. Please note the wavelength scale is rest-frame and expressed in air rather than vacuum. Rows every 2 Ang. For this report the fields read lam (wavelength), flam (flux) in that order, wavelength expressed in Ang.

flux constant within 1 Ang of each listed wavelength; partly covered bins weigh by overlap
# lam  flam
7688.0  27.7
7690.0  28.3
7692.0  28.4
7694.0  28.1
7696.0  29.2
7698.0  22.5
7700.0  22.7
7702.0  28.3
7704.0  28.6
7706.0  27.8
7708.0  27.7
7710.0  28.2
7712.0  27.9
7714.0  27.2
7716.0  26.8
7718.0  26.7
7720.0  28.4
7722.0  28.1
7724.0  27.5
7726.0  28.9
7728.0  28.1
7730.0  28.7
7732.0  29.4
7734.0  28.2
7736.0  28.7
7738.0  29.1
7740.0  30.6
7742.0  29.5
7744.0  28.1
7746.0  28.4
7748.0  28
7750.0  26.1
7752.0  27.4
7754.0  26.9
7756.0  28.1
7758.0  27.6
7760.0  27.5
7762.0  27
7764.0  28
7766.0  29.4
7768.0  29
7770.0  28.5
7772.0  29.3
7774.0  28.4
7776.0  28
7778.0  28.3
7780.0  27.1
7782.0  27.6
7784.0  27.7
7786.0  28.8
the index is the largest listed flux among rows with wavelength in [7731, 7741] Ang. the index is 30.6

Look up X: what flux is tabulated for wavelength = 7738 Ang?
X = 29.1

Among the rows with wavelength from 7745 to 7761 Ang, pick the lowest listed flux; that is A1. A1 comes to 26.1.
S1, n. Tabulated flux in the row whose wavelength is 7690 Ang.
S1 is 28.3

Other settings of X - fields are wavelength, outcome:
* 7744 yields 28.1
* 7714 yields 27.2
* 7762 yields 27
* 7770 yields 28.5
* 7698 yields 22.5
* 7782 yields 27.6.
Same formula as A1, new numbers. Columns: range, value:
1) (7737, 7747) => 28.1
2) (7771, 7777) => 28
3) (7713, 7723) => 26.7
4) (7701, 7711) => 27.7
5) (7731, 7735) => 28.2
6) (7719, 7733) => 27.5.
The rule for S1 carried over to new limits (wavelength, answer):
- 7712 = 27.9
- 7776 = 28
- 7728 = 28.1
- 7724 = 27.5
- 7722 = 28.1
